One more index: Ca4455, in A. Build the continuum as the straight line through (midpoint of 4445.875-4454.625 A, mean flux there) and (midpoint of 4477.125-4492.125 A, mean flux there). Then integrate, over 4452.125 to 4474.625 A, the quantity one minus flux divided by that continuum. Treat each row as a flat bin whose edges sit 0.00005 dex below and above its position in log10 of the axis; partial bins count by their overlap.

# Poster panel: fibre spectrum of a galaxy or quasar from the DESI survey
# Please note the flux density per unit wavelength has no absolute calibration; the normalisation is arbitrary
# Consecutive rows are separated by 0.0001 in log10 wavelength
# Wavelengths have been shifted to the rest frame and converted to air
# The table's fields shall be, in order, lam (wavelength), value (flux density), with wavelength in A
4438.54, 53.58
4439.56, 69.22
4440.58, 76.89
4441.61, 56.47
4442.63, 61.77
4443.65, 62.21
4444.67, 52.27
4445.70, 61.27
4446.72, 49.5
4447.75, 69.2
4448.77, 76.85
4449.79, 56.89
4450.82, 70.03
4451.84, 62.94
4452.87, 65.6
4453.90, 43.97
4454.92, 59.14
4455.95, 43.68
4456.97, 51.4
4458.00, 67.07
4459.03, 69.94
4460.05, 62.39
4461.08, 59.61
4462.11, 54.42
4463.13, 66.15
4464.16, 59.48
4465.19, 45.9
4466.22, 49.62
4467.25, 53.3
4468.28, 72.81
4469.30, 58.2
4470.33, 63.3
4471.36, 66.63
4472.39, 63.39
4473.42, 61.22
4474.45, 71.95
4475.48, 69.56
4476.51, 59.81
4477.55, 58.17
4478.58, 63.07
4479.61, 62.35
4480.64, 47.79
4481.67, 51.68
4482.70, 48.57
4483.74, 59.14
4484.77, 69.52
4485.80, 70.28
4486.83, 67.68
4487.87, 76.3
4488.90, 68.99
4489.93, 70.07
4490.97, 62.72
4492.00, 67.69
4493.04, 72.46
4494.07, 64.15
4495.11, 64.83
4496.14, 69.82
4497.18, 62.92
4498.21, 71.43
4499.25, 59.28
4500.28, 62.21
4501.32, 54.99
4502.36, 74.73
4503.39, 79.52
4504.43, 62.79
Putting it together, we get 1.0 A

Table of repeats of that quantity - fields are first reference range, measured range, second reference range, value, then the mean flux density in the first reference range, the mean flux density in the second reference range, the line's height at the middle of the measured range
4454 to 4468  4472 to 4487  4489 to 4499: 0.3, 57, 67.2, 62.7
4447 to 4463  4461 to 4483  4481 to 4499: 1.3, 60.8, 65.5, 63.1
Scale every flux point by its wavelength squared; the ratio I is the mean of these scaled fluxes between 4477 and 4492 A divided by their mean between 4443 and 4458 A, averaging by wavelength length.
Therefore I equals 1.1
